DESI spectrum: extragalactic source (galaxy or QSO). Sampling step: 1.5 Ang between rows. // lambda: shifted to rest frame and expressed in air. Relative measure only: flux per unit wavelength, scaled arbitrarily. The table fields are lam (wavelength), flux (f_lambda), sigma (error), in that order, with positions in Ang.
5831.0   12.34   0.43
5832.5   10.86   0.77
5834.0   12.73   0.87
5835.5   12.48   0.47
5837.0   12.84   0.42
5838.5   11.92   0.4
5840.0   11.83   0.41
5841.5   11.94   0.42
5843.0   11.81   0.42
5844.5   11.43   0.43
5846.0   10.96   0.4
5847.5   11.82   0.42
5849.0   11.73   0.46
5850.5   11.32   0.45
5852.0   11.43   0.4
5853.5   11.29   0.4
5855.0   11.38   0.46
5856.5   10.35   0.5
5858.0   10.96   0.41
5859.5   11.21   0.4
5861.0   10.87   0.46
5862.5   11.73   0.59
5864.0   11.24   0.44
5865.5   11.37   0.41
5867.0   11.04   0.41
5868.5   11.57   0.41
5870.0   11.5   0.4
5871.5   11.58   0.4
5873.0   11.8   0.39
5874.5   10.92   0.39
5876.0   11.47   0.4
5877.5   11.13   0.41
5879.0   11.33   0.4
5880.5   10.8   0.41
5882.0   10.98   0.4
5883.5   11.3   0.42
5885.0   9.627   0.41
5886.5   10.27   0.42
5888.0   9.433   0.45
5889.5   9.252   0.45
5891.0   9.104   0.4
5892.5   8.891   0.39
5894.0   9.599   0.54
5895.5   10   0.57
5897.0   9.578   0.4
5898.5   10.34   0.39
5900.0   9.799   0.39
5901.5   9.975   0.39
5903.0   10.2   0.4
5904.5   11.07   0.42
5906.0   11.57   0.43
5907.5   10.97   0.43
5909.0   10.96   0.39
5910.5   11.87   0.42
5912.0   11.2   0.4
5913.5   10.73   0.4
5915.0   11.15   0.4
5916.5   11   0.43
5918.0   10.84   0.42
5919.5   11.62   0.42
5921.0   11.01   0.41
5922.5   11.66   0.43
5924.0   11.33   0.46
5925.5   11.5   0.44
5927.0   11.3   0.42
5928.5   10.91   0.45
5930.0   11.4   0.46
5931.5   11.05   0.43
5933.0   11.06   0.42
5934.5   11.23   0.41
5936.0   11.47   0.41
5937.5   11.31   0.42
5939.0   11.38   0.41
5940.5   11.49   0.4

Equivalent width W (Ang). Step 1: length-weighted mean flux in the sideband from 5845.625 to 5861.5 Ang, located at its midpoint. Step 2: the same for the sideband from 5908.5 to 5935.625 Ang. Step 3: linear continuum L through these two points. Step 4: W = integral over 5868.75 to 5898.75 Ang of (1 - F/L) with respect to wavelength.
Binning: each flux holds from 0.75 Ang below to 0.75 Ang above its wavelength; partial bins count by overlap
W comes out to 2.0 Ang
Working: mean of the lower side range 11.2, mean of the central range 10.5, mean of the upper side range 11.2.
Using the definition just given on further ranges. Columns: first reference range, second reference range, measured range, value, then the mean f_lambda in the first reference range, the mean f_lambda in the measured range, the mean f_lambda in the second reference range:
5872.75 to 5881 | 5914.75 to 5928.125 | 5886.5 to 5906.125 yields 2.39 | 11.2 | 9.87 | 11.3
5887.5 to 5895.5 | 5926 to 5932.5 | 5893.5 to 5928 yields -1.96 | 9.32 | 10.8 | 11.2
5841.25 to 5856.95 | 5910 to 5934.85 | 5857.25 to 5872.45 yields 0.07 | 11.4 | 11.3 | 11.2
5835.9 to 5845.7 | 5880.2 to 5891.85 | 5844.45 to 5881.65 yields -0.98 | 11.9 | 11.3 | 10.1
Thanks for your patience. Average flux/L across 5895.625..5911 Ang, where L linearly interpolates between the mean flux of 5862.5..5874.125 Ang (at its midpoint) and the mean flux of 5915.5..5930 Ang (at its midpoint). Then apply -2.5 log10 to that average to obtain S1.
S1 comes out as 0.07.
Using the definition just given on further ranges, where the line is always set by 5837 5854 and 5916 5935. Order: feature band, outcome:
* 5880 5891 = 0.13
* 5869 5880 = 0.01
